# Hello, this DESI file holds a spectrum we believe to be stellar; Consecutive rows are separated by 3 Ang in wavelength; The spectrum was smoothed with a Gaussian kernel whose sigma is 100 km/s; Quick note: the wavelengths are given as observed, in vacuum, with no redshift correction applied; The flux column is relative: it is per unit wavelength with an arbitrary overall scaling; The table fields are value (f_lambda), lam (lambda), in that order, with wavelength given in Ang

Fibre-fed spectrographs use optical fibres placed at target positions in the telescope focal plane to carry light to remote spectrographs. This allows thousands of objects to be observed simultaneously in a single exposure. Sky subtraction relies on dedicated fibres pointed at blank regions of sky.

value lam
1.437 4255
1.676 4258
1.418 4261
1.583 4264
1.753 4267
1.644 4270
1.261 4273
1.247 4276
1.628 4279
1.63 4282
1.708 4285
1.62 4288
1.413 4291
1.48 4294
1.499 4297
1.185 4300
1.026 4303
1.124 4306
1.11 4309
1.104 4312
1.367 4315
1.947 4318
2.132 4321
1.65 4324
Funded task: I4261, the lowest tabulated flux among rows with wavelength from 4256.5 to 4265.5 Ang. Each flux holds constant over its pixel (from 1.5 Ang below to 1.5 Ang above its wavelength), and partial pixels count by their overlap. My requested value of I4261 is 1.418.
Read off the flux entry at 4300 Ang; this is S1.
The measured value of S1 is 1.185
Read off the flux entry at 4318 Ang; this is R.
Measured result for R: 1.947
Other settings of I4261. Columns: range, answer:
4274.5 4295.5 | 1.247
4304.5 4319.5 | 1.104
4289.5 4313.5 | 1.026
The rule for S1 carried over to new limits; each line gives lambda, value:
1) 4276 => 1.247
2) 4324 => 1.65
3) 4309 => 1.11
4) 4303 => 1.026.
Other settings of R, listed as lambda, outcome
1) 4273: 1.261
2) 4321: 2.132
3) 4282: 1.63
